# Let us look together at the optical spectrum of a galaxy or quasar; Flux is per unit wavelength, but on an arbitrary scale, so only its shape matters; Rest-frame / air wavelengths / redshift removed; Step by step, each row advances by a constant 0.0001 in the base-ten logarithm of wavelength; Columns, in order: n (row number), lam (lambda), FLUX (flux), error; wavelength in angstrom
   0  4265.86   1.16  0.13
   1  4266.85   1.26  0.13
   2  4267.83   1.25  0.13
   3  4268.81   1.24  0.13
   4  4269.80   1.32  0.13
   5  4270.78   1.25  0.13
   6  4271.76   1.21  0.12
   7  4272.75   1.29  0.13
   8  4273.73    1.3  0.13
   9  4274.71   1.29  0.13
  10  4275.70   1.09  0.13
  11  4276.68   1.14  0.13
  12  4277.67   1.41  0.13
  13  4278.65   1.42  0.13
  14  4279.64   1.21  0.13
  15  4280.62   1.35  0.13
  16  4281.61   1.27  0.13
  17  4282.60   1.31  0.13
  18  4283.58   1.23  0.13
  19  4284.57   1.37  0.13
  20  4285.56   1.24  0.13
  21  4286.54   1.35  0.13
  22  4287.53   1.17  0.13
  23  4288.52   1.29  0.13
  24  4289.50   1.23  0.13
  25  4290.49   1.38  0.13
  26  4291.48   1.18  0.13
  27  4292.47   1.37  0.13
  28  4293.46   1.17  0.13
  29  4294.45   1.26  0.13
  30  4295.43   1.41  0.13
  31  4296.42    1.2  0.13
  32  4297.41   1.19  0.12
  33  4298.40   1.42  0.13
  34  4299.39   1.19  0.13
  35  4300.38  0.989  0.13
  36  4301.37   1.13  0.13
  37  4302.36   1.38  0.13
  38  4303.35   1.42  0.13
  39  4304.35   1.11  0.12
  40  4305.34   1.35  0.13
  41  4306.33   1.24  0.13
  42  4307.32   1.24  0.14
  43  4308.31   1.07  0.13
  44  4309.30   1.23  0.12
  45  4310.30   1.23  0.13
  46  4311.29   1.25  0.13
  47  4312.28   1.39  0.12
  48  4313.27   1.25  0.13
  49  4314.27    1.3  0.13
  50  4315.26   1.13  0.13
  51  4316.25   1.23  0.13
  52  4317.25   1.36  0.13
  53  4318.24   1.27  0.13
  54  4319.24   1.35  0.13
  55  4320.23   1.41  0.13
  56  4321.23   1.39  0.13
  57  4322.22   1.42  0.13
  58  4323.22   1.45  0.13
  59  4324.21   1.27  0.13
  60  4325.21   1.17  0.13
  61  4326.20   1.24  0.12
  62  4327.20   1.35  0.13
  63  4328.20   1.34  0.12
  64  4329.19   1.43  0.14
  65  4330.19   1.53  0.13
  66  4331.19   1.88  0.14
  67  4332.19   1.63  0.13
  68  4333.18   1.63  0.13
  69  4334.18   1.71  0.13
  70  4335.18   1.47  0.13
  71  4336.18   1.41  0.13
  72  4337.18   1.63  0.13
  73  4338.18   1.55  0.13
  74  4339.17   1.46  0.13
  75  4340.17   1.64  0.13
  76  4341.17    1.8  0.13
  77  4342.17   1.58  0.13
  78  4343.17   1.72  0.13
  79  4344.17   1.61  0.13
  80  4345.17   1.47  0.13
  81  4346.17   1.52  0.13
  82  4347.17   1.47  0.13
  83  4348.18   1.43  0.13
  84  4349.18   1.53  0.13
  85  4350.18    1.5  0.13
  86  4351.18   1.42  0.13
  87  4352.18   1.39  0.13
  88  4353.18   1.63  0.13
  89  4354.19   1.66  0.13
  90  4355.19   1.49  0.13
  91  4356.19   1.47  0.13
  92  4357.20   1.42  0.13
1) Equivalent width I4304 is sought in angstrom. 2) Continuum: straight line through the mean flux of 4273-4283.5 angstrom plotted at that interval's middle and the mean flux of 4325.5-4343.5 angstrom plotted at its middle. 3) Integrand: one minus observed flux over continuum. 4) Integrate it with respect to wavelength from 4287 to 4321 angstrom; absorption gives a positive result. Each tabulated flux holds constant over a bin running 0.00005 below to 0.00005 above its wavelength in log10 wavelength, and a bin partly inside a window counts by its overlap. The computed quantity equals 3.44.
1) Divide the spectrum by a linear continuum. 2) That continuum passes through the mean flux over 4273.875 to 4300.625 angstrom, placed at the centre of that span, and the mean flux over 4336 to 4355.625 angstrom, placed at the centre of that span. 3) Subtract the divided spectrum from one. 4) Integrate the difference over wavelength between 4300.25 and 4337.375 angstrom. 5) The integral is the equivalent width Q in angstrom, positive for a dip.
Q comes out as 1.83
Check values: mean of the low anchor 1.27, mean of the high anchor 1.55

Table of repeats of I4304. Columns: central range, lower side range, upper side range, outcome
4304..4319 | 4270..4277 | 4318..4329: 0.75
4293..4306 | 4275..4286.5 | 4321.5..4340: 1.02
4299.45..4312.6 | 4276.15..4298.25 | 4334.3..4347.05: 1.47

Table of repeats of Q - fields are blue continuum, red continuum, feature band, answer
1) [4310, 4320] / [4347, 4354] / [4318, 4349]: -2.3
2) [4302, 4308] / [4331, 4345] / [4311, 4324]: 0.8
